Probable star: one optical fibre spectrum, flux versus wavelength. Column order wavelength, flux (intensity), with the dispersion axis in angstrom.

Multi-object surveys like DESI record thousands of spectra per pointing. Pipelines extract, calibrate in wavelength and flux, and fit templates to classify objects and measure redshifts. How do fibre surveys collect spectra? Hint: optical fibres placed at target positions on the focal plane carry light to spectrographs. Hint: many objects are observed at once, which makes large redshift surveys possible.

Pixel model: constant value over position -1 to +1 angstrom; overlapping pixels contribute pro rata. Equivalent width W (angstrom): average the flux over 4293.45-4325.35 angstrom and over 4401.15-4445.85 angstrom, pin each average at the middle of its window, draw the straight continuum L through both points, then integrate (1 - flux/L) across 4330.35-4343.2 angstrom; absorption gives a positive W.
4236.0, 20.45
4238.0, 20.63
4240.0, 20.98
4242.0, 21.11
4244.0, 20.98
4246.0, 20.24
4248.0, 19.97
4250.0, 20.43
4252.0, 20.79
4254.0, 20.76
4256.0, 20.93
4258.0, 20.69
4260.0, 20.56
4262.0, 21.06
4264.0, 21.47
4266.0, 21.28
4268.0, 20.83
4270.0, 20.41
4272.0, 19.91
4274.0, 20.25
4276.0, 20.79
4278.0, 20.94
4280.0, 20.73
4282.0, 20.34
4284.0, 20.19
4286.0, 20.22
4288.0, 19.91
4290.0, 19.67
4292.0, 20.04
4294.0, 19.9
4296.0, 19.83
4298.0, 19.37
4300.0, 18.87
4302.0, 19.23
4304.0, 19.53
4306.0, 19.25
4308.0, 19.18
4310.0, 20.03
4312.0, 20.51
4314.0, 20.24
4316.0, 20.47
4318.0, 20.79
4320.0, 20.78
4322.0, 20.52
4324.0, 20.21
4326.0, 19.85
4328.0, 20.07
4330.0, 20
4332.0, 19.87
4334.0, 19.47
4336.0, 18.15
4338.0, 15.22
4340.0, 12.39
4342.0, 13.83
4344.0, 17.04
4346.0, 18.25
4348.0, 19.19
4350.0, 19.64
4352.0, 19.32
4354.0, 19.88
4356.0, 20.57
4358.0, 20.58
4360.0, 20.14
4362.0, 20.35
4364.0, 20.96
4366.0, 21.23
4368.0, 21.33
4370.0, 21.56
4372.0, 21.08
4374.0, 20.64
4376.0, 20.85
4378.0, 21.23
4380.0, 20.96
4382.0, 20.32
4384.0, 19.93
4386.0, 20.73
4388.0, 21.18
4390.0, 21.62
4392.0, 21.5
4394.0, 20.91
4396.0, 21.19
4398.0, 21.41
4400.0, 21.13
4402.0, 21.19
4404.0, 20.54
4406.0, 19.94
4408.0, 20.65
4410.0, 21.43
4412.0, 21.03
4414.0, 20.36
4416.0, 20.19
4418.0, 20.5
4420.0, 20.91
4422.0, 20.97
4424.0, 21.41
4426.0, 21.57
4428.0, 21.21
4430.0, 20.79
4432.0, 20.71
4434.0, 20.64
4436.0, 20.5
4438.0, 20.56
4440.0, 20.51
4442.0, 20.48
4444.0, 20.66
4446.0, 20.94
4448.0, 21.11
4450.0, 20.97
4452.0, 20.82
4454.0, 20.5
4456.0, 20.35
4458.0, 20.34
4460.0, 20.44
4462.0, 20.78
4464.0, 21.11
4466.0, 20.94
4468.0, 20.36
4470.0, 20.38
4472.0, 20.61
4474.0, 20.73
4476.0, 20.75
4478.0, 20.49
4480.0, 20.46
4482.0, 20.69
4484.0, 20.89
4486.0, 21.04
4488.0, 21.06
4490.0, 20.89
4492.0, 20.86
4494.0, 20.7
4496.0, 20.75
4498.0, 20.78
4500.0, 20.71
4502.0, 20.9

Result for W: 2.20 angstrom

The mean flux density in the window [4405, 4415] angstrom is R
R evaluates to 20.7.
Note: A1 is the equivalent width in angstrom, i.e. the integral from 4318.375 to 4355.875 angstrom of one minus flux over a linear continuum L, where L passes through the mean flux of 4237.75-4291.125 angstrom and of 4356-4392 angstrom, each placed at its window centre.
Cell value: 3.9 angstrom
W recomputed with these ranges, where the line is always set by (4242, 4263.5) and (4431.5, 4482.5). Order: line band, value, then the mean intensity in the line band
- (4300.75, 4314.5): 0.7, 19.7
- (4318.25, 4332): 0.3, 20.2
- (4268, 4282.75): 0.1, 20.5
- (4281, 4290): 0.2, 20.1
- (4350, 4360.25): 0.3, 20.1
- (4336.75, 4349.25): 2.8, 16.1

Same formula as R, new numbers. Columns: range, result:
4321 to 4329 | 20.2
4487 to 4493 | 20.9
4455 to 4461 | 20.4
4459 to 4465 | 20.8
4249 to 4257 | 20.7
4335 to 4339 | 16.7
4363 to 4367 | 21.1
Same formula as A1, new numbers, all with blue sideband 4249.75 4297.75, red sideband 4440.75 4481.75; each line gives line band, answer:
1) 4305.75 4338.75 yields 1.3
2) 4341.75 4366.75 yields 1.3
